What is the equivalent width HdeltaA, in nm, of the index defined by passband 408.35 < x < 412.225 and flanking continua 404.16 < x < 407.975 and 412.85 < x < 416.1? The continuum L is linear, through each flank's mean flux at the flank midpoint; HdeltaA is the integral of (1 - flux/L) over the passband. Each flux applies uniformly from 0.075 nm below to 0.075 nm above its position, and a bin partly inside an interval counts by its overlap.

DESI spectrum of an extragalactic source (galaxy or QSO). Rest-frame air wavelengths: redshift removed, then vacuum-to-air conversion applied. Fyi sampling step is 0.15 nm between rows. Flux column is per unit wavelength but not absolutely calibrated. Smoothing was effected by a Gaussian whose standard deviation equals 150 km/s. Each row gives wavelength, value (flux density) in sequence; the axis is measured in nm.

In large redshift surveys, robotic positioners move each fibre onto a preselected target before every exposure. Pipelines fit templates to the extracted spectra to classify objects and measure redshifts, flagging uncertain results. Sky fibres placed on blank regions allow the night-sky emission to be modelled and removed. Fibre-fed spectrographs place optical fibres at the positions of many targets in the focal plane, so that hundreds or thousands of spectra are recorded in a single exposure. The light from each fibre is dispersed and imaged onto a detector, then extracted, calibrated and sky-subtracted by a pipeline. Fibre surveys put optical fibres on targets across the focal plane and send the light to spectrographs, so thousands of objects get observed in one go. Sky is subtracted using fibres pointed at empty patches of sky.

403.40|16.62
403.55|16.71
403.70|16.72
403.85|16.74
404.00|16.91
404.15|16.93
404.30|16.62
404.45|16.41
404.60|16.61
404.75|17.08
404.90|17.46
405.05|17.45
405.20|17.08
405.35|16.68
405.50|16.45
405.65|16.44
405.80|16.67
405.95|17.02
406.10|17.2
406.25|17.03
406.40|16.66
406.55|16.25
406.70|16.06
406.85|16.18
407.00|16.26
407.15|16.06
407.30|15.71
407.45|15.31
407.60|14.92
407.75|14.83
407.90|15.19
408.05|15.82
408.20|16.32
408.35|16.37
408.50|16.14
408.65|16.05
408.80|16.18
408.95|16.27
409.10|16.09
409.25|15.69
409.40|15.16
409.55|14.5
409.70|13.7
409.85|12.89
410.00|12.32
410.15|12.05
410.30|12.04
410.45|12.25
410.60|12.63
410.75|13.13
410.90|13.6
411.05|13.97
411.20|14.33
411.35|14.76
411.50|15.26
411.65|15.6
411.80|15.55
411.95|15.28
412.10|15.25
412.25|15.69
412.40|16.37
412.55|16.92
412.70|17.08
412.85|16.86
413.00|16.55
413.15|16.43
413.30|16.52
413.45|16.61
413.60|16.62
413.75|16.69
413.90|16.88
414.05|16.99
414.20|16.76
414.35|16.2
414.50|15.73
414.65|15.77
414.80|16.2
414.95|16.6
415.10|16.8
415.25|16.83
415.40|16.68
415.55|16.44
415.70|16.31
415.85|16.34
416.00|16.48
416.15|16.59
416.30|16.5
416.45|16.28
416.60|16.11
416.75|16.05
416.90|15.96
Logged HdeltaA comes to 0.464 nm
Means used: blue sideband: 16.4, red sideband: 16.5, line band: 14.5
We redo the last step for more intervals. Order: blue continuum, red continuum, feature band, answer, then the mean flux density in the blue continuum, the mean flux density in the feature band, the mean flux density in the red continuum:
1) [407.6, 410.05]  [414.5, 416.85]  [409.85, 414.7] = 0.18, 15.2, 15.2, 16.4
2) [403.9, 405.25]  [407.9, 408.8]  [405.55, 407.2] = 0.00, 16.9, 16.5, 16.1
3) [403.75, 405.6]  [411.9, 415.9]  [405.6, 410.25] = 0.32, 16.9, 15.6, 16.4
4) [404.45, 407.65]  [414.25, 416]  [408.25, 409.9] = 0.10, 16.5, 15.4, 16.4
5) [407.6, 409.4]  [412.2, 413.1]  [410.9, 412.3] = 0.12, 15.8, 15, 16.6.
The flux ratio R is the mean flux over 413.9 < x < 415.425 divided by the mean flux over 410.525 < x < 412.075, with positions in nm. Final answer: 1.1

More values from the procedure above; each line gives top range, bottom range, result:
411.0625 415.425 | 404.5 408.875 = 0.99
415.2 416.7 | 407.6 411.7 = 1.13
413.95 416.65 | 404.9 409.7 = 1.02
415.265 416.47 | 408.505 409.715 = 1.06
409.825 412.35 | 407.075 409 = 0.89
